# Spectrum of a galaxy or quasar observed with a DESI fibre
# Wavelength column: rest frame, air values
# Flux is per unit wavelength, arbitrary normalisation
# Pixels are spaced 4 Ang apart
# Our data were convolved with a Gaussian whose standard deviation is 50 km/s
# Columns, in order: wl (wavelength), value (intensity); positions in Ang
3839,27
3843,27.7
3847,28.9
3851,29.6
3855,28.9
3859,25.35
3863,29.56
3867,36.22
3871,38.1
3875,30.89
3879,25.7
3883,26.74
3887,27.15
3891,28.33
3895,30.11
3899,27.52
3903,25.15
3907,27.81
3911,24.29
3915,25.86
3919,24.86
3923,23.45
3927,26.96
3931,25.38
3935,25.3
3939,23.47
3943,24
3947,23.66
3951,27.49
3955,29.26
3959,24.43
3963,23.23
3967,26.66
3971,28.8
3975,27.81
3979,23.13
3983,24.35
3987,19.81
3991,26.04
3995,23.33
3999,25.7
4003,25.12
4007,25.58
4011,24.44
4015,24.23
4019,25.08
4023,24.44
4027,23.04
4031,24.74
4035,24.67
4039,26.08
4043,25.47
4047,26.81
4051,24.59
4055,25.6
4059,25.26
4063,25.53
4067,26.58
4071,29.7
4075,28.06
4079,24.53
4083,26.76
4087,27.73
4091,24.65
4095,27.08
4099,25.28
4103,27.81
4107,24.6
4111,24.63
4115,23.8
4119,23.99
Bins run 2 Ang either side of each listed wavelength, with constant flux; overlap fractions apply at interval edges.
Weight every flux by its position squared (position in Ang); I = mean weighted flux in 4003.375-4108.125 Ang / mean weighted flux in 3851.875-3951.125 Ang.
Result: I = 1.02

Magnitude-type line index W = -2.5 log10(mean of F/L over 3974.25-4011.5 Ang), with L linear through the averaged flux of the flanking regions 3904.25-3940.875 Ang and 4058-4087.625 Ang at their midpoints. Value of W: 0.07 mag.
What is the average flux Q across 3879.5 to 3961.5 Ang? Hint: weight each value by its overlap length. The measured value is 26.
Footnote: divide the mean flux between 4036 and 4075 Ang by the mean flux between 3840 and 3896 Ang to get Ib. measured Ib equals 0.9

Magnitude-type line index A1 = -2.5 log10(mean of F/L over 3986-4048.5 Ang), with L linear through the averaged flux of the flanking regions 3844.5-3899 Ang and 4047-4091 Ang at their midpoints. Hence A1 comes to 0.10 mag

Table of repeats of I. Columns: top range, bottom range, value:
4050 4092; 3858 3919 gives 1.01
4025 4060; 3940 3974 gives 1.01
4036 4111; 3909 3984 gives 1.10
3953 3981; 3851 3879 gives 0.89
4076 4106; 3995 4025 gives 1.10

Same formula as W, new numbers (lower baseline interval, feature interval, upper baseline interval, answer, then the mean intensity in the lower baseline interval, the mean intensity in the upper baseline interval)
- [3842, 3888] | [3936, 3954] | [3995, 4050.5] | 0.097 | 29.7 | 25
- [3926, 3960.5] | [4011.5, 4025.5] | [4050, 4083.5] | 0.064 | 25.5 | 26.3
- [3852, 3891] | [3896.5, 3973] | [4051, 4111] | 0.120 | 29.8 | 26.3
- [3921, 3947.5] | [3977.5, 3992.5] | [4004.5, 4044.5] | 0.067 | 24.7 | 24.8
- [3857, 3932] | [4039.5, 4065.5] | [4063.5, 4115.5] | 0.042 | 27.9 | 26.3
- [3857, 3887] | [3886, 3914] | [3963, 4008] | 0.068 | 30.2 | 25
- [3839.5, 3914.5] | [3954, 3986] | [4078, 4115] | 0.074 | 28.7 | 25.8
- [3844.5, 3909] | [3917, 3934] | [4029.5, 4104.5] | 0.129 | 29.1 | 26.2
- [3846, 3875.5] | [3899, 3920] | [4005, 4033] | 0.127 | 31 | 24.5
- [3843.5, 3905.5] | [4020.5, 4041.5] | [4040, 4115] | 0.091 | 29.2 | 26.1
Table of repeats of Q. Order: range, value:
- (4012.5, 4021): 24.6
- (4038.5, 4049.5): 26.1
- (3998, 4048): 25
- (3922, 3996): 25.1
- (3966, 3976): 27.9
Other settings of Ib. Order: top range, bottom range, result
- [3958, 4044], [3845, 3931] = 0.88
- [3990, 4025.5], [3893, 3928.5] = 0.95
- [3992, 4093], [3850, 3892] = 0.86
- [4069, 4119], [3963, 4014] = 1.05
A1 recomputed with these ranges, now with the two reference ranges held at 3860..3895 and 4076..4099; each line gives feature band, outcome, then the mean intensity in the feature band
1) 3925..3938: 0.14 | 25.7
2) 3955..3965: 0.15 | 24.9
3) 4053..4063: 0.05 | 25.4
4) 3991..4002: 0.13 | 24.8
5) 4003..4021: 0.11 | 24.9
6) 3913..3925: 0.19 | 24.7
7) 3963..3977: 0.05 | 27.1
